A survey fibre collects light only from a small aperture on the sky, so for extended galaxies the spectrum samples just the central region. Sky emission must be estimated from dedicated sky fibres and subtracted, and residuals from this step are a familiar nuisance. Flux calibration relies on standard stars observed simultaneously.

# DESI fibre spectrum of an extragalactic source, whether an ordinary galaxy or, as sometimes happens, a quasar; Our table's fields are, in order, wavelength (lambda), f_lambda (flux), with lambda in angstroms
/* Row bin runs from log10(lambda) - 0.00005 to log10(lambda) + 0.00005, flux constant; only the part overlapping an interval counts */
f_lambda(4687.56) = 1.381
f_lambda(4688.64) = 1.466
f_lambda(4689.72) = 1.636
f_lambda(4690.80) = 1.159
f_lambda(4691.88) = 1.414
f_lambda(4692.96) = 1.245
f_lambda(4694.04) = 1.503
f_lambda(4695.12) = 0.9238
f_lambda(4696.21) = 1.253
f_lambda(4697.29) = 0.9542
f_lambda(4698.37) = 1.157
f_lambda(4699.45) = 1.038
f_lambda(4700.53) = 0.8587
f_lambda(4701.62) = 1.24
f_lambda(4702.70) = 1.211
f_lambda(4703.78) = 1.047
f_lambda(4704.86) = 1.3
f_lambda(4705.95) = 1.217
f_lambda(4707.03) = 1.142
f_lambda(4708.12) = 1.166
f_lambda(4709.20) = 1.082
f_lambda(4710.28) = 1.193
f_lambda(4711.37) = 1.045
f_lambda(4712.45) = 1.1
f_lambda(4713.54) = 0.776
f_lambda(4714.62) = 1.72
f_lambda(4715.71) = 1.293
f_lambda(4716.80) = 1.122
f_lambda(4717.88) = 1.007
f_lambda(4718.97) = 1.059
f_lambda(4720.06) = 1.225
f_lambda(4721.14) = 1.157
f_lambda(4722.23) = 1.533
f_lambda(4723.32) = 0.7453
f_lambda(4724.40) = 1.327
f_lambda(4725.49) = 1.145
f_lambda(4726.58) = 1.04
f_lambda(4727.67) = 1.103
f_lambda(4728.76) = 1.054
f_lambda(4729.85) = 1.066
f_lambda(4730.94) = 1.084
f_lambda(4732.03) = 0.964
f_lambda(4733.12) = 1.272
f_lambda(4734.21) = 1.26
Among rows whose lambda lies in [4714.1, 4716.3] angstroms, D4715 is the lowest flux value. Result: 1.293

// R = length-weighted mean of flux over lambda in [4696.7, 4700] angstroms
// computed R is 1.05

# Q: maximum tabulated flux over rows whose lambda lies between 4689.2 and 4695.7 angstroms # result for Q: 1.636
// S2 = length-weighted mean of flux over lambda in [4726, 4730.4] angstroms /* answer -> 1.06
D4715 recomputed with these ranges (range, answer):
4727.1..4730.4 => 1.054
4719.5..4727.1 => 0.7453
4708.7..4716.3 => 0.776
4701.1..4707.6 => 1.047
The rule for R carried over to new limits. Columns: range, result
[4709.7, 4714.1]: 1.03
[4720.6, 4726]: 1.18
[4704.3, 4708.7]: 1.2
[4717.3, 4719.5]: 1.04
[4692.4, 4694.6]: 1.37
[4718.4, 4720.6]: 1.14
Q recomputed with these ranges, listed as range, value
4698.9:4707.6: 1.3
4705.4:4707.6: 1.217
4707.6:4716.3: 1.72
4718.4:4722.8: 1.533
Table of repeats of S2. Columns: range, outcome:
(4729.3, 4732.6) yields 1.04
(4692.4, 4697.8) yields 1.18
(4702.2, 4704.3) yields 1.13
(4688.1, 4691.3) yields 1.42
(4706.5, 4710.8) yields 1.15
